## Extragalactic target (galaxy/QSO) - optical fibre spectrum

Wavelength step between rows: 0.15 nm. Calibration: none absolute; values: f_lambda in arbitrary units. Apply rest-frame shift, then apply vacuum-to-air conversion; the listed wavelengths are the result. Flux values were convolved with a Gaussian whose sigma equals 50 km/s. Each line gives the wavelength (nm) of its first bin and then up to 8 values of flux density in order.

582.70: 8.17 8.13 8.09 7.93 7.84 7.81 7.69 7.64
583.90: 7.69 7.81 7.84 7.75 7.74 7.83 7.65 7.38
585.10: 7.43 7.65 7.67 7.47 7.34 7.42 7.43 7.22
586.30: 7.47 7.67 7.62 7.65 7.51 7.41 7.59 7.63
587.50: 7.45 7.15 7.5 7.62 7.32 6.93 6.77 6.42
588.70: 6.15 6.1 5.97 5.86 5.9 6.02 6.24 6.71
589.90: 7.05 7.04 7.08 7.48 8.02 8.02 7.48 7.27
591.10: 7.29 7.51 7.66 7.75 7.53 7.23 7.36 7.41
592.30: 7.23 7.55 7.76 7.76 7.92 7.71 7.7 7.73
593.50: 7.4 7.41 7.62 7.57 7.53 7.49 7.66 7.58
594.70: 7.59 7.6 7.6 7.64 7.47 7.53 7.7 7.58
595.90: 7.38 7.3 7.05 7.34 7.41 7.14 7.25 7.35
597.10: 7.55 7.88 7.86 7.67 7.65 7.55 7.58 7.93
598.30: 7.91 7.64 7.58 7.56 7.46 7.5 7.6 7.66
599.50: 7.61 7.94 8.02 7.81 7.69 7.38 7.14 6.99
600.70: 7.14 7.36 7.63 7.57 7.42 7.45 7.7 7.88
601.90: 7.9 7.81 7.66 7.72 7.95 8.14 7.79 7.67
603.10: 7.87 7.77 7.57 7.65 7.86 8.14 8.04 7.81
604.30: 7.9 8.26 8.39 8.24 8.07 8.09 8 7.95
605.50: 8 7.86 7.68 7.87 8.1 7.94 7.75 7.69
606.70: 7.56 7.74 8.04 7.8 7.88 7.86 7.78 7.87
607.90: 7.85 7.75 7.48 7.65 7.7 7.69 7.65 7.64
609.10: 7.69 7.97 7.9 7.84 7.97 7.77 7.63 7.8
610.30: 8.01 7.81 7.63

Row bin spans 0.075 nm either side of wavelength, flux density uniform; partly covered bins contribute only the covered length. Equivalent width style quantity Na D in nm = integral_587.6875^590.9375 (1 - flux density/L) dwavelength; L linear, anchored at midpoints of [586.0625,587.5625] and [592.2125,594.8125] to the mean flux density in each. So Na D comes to 0.30 nm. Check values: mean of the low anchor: 7.52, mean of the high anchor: 7.6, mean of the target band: 6.85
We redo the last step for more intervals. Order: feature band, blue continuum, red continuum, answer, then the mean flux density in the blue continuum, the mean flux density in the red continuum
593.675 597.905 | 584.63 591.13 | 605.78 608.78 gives -0.055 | 7.17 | 7.78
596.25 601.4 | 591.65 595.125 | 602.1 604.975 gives 0.136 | 7.56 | 7.92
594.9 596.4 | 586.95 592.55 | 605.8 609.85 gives -0.028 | 7.1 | 7.79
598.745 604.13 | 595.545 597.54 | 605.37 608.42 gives -0.035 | 7.45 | 7.81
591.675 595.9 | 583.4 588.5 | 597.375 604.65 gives 0.028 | 7.52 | 7.71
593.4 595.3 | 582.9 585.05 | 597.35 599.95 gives 0.038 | 7.76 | 7.69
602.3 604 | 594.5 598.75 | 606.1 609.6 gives -0.035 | 7.55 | 7.78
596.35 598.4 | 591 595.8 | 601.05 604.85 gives 0.025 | 7.56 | 7.85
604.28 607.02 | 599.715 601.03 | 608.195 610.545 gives -0.112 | 7.46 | 7.77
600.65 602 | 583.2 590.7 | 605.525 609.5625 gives 0.010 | 7.27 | 7.79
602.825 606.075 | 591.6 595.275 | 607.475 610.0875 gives -0.099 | 7.57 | 7.76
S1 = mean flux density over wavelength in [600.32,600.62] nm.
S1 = 7.07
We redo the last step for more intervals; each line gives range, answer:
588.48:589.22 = 6.1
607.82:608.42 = 7.68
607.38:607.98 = 7.84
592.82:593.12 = 7.82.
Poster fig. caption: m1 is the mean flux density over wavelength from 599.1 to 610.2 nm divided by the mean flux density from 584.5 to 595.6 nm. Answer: 1.06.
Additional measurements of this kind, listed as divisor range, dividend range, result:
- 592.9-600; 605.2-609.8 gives 1.03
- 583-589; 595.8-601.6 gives 1.01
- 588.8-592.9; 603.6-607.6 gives 1.11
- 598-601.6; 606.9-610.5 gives 1.03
